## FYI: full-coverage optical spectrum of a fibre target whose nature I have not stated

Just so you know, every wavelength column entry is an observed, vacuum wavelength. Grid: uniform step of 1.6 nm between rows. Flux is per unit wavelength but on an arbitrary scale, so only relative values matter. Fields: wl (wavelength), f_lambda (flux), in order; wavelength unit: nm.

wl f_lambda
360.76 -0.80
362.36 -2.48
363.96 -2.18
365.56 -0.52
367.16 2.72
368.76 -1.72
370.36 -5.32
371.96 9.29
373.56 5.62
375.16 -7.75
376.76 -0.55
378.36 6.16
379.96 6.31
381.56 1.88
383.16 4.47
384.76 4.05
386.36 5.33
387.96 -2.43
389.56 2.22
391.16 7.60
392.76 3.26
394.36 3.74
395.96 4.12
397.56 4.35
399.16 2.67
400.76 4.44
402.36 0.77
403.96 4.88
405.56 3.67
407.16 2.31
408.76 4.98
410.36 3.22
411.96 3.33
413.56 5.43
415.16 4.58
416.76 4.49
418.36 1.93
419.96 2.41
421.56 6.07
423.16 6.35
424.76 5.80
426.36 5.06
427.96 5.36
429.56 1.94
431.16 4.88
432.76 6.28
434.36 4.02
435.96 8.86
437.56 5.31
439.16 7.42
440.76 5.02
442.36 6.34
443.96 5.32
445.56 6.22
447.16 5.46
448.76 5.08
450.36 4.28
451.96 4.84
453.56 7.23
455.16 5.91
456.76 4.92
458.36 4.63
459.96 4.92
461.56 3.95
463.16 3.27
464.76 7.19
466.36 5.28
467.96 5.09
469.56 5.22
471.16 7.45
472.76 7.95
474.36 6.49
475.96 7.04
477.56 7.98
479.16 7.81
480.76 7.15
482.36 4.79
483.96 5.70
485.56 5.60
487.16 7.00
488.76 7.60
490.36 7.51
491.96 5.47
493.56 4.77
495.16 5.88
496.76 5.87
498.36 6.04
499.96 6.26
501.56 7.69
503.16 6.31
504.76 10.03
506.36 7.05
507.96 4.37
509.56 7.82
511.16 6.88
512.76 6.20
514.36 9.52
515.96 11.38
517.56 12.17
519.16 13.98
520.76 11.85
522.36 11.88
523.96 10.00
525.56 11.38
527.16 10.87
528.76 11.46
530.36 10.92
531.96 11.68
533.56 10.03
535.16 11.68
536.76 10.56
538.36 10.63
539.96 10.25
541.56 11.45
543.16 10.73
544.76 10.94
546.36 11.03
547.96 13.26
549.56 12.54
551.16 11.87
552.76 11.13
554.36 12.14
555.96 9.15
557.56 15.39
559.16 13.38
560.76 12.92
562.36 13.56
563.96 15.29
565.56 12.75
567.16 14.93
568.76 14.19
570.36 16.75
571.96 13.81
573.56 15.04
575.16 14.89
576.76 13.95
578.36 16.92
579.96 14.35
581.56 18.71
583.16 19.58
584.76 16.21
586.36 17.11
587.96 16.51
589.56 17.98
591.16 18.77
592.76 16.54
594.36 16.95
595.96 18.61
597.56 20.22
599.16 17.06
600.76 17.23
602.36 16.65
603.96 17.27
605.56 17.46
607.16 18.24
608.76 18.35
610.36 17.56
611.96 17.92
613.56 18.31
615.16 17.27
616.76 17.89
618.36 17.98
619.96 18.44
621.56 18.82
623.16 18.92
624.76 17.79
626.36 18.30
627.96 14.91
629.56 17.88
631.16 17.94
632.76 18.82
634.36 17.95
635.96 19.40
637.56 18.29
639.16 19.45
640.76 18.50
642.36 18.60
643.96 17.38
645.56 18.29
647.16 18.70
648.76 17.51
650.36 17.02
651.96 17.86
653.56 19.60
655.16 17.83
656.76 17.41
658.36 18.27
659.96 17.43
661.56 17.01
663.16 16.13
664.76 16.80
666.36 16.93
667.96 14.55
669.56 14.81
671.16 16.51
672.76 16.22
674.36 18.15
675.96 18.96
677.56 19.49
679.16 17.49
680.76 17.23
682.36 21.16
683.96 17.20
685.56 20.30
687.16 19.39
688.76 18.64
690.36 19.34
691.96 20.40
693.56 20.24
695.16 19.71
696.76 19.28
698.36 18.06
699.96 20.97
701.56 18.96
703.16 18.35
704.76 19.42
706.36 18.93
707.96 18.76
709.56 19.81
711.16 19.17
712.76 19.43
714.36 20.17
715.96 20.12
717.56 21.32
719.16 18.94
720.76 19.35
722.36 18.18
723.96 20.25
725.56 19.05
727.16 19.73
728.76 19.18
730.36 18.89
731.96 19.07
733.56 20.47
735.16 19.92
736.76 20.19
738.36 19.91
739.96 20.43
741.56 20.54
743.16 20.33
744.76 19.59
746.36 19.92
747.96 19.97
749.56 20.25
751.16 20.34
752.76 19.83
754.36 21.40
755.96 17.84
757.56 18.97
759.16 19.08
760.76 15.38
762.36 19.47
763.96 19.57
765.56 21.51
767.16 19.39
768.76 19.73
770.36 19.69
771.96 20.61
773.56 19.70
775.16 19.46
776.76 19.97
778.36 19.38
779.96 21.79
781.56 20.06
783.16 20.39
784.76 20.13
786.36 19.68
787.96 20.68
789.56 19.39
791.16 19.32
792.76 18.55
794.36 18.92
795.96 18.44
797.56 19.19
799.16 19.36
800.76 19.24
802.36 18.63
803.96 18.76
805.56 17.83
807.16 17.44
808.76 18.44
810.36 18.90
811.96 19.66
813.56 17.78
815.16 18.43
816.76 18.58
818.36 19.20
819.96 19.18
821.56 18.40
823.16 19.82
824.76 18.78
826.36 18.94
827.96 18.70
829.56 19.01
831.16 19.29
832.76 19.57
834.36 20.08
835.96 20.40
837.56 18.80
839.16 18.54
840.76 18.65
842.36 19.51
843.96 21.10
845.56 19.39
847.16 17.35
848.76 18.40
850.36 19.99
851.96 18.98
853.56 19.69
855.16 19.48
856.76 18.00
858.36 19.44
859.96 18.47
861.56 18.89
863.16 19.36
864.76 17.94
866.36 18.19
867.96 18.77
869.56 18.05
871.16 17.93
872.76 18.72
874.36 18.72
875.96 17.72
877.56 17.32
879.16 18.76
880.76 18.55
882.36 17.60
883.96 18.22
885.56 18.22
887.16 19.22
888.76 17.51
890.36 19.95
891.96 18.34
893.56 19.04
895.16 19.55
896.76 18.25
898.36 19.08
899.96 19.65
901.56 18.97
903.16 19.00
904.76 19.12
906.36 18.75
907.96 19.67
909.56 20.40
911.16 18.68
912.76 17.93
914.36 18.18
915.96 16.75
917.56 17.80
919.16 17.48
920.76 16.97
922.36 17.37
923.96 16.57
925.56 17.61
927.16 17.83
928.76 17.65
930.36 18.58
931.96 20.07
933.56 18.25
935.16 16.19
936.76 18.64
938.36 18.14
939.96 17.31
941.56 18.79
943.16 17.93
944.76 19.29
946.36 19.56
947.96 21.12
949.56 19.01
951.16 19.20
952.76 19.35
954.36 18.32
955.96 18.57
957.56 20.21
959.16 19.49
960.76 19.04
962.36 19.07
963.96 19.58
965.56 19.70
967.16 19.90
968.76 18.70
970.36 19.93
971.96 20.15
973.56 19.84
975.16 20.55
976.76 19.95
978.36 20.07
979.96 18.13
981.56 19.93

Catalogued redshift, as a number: 0.29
